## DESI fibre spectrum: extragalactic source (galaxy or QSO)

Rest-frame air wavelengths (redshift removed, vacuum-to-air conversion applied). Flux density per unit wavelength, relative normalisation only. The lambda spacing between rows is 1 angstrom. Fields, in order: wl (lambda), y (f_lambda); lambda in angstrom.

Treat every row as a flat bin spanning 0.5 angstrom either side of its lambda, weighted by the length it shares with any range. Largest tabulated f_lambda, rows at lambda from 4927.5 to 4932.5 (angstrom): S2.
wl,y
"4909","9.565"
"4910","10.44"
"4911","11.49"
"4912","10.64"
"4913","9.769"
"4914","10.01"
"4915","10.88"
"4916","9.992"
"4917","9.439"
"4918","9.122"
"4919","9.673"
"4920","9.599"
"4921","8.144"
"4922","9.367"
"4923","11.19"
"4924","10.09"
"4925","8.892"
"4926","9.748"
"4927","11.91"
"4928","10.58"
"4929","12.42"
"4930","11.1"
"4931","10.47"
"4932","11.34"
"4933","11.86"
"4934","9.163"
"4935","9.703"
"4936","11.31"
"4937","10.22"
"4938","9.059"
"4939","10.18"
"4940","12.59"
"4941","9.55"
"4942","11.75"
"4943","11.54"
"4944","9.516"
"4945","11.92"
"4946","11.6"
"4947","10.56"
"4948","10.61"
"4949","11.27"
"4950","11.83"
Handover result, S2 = 12.42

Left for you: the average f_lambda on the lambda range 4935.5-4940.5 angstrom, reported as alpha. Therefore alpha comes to 10.7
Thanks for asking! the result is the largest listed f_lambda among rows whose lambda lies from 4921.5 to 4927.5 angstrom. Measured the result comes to 11.91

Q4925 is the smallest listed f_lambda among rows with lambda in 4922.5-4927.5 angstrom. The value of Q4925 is 8.892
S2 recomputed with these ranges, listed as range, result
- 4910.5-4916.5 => 11.49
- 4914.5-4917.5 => 10.88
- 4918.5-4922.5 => 9.673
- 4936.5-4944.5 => 12.59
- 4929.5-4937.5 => 11.86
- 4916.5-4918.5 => 9.439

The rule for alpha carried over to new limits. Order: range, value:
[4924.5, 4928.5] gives 10.3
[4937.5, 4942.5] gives 10.6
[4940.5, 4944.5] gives 10.6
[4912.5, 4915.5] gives 10.2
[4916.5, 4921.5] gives 9.2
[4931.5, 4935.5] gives 10.5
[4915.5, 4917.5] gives 9.72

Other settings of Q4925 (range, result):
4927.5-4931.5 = 10.47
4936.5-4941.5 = 9.059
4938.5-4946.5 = 9.516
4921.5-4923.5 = 9.367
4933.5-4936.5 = 9.163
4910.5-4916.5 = 9.769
